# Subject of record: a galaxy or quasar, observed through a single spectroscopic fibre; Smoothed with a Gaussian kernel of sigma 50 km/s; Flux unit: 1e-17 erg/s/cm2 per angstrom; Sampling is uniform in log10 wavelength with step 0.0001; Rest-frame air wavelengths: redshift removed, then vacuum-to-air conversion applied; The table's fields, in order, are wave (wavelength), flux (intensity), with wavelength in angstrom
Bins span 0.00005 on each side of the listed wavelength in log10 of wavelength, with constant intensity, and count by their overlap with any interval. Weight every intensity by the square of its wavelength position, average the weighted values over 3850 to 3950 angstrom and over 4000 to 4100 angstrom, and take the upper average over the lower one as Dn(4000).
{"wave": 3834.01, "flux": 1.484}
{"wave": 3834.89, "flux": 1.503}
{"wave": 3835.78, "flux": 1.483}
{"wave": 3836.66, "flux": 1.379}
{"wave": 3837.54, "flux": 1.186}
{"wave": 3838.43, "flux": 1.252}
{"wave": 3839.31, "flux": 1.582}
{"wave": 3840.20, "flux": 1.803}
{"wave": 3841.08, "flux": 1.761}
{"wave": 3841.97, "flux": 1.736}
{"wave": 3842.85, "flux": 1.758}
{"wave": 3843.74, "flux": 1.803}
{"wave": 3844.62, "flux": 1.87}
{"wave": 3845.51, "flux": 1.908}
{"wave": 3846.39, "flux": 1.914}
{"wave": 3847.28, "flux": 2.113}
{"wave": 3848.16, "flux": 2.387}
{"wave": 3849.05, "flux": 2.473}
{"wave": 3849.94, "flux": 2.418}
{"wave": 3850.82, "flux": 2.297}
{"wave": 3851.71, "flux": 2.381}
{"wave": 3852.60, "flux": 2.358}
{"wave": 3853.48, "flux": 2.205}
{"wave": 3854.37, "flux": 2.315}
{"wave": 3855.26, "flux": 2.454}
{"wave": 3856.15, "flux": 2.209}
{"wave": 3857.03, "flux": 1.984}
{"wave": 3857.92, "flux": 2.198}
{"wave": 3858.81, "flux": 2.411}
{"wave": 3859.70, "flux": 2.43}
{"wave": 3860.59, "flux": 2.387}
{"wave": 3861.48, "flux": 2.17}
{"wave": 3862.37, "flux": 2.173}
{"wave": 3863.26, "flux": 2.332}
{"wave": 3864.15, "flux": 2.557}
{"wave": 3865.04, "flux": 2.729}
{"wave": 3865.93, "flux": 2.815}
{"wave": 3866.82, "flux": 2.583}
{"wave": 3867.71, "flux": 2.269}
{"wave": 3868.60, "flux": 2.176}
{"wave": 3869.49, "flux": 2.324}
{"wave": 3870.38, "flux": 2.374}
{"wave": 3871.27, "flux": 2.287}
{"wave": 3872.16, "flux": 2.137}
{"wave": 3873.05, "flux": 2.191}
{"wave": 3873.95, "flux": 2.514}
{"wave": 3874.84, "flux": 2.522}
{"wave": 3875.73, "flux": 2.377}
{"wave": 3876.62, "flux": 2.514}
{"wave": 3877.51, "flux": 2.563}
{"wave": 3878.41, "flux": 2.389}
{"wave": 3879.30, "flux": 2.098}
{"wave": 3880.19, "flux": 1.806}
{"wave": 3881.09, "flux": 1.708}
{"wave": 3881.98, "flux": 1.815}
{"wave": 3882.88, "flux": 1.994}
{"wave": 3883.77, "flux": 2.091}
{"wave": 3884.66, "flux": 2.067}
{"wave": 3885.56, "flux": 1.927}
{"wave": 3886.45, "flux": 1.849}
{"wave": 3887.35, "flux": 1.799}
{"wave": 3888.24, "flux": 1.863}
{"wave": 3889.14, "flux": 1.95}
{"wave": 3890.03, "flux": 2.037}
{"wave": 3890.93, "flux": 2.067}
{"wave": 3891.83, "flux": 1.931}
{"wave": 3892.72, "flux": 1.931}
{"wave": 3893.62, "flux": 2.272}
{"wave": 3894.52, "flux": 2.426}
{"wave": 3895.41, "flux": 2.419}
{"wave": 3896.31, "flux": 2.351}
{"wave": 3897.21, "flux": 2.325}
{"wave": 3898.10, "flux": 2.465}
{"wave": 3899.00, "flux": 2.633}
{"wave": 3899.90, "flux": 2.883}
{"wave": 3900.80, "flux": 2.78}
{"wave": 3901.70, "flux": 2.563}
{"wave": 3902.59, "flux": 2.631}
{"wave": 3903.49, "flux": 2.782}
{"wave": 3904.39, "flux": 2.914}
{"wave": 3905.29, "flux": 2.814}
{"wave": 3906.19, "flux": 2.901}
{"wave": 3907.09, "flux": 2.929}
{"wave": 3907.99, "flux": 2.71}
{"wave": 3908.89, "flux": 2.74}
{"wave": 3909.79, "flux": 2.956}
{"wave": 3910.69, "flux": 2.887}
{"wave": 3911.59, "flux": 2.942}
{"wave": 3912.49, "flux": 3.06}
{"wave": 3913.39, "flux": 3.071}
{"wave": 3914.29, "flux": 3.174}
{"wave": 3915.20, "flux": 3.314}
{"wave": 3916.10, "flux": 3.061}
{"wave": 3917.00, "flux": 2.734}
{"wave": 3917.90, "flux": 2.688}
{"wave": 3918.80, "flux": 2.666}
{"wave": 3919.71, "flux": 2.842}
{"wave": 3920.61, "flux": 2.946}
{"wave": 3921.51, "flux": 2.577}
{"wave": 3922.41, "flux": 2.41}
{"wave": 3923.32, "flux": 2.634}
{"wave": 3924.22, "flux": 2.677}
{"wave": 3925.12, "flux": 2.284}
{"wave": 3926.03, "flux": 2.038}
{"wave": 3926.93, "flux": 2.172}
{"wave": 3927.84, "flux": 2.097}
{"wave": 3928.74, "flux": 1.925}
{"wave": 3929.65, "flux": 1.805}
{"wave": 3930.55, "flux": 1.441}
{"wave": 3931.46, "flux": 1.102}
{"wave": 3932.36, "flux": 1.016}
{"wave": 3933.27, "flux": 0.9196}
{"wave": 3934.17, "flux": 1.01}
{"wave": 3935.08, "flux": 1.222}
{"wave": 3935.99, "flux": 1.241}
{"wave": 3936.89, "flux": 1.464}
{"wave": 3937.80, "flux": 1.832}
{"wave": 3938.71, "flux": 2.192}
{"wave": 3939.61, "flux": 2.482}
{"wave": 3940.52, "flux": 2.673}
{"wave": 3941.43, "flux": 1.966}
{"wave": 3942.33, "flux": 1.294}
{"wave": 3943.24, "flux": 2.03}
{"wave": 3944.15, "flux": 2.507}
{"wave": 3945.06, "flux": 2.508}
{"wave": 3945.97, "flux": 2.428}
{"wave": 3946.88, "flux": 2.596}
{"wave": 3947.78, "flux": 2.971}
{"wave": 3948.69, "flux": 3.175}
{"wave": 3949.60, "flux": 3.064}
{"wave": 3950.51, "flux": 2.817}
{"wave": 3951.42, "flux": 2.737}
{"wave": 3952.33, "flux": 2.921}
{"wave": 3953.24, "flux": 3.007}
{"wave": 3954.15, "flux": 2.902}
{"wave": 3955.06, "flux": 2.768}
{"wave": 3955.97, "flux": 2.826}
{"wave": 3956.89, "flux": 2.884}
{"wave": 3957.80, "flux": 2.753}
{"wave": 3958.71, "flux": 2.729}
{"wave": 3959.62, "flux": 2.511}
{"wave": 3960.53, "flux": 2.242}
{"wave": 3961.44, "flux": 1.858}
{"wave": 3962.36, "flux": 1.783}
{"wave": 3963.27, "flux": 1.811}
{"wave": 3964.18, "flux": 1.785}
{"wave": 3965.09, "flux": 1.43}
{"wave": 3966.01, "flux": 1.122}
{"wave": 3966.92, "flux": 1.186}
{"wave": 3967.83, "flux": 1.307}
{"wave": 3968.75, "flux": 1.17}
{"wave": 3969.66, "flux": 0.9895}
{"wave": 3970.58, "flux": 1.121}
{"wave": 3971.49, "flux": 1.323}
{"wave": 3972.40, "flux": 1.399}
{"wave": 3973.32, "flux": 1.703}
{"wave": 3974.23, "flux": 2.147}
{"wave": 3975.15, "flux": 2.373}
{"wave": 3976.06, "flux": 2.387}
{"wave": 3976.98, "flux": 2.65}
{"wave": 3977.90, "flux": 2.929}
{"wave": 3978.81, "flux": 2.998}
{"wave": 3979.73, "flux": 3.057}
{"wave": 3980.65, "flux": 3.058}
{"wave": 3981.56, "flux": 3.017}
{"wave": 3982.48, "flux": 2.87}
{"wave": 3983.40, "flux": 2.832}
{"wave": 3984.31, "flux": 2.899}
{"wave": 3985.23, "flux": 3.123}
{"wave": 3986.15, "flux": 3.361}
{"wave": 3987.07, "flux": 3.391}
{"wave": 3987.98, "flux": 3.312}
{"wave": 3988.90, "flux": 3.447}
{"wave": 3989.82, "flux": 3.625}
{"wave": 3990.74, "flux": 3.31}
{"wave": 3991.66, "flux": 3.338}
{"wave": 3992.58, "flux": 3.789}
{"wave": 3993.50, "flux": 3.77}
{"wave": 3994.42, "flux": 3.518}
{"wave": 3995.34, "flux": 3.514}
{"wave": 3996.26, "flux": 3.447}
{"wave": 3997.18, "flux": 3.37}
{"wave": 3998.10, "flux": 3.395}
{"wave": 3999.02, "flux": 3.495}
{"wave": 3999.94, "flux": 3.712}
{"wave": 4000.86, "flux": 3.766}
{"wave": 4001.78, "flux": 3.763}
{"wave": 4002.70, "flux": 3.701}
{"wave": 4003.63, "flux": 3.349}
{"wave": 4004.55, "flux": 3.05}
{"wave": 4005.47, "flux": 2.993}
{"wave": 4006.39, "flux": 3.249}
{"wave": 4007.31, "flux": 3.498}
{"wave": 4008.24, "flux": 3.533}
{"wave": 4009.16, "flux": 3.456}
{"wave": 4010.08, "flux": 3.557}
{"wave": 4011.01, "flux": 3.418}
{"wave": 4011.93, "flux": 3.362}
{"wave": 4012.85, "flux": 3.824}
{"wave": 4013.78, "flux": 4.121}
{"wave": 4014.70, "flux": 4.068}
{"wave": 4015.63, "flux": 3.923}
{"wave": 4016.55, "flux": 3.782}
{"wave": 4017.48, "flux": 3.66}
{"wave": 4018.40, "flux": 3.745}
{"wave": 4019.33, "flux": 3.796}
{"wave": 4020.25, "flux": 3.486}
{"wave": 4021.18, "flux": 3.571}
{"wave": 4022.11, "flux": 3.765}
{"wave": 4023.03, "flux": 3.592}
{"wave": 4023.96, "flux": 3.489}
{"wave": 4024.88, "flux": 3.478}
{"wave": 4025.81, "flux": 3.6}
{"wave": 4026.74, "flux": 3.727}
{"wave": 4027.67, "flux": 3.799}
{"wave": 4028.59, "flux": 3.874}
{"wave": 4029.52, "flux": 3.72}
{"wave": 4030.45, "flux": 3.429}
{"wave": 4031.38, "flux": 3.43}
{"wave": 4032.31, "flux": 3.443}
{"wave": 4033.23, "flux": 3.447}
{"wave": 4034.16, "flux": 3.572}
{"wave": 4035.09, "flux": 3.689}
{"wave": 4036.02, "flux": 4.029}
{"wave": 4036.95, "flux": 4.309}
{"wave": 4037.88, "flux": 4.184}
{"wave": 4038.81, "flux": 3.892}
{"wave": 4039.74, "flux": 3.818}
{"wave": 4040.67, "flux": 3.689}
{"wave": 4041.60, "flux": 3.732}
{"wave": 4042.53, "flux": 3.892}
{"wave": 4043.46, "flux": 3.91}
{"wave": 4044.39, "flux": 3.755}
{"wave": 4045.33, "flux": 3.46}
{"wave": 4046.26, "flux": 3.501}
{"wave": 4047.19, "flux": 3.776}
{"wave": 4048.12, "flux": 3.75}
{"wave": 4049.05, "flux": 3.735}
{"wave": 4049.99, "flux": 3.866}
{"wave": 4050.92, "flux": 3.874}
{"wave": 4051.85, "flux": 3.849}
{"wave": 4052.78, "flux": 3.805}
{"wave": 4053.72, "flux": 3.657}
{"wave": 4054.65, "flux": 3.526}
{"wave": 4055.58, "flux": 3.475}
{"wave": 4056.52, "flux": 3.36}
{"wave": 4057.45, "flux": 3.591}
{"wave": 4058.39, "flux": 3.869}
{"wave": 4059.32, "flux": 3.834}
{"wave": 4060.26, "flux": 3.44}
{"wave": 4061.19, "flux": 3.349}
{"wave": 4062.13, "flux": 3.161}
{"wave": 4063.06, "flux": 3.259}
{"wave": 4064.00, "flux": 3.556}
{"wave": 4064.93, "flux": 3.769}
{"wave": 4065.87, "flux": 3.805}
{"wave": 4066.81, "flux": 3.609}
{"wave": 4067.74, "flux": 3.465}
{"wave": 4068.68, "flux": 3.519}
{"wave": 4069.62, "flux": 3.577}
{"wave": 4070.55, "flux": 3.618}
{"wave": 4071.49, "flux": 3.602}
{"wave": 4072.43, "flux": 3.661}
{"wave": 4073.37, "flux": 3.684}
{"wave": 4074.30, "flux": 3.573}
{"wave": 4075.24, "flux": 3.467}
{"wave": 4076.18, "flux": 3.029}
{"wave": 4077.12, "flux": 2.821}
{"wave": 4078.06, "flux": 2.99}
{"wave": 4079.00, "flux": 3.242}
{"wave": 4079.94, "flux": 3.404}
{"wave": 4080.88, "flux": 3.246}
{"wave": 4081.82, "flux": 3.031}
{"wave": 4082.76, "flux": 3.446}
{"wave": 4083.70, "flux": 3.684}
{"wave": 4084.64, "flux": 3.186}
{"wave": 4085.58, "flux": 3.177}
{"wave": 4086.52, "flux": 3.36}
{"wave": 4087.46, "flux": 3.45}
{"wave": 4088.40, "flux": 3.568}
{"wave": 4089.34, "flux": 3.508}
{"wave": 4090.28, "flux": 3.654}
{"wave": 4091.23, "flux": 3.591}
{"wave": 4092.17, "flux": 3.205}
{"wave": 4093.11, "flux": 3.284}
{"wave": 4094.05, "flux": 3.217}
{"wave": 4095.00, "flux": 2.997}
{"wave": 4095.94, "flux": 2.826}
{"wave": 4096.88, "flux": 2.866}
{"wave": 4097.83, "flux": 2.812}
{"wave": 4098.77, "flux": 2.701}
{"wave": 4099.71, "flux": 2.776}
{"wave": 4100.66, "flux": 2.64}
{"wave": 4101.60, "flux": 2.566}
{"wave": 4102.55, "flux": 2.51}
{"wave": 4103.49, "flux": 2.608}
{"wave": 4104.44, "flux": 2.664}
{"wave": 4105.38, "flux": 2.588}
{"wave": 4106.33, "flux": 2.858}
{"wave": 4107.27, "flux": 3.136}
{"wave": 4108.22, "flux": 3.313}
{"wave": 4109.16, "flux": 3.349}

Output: 1.6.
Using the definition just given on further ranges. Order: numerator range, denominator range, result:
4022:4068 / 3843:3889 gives 1.81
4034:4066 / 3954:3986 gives 1.73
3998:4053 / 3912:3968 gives 1.69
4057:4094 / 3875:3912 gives 1.59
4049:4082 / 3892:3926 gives 1.41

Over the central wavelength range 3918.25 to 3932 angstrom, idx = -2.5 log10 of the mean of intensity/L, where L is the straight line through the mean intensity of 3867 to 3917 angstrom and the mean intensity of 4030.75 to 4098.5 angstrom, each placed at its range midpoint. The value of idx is 0.18 mag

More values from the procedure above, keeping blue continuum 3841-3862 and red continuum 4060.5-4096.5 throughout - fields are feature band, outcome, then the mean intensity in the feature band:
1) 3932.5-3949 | 0.307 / 2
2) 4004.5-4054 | -0.180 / 3.68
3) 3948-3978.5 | 0.253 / 2.19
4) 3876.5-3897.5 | 0.136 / 2.08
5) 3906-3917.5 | -0.186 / 2.96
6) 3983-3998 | -0.161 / 3.38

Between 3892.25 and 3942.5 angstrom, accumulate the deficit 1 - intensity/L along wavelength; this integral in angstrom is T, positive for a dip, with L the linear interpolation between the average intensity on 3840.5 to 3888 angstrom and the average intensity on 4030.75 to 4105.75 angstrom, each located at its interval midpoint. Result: 2.8 angstrom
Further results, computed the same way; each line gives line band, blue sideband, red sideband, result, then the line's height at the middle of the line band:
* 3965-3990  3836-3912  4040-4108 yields 4.2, 2.83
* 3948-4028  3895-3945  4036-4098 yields -1.8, 2.9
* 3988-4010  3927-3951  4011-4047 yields -2.4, 3.15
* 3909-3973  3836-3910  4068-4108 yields 7.7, 2.54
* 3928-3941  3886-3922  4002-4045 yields 5.7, 2.87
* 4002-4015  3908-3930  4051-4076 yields -1.1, 3.23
